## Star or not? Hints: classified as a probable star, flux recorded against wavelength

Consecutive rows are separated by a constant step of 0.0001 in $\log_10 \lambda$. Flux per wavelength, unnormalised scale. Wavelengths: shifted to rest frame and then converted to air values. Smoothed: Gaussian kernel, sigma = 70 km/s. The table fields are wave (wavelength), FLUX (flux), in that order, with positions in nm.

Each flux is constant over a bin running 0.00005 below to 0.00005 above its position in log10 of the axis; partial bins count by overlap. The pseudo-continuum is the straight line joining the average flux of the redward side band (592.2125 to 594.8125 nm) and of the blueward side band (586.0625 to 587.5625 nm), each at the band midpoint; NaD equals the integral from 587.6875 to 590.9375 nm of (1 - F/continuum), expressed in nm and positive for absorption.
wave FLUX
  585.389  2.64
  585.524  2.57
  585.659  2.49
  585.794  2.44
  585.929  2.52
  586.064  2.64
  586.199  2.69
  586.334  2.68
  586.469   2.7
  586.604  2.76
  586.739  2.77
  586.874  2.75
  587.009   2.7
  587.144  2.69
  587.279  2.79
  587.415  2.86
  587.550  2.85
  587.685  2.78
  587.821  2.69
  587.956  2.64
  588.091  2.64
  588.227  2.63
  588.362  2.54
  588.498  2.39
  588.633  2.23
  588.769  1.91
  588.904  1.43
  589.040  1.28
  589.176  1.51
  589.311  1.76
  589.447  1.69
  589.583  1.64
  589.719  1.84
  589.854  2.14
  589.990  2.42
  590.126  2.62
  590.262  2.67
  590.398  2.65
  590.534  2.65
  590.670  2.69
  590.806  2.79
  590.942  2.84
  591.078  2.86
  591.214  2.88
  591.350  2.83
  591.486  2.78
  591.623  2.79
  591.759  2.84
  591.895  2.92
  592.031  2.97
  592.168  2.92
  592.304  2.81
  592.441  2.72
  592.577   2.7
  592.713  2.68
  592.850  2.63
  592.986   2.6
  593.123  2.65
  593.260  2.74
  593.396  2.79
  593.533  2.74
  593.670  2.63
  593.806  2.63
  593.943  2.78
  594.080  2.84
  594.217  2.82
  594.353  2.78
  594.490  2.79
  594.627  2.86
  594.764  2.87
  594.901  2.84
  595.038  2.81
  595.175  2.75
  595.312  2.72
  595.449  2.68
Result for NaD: 0.57 nm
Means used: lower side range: 2.74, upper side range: 2.74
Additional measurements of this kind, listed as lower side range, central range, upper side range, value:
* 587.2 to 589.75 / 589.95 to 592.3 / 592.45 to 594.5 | -0.27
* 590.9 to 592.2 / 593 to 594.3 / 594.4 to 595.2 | 0.05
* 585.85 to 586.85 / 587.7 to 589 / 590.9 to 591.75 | 0.19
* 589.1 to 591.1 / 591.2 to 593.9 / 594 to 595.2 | -0.19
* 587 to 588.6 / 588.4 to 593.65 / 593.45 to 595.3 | 0.48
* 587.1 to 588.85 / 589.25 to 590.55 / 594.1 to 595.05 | 0.23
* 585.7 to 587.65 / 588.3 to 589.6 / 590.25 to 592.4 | 0.43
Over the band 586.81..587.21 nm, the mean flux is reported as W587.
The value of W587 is 2.72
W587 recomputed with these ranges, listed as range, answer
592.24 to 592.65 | 2.74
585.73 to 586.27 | 2.57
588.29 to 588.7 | 2.39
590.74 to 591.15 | 2.83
